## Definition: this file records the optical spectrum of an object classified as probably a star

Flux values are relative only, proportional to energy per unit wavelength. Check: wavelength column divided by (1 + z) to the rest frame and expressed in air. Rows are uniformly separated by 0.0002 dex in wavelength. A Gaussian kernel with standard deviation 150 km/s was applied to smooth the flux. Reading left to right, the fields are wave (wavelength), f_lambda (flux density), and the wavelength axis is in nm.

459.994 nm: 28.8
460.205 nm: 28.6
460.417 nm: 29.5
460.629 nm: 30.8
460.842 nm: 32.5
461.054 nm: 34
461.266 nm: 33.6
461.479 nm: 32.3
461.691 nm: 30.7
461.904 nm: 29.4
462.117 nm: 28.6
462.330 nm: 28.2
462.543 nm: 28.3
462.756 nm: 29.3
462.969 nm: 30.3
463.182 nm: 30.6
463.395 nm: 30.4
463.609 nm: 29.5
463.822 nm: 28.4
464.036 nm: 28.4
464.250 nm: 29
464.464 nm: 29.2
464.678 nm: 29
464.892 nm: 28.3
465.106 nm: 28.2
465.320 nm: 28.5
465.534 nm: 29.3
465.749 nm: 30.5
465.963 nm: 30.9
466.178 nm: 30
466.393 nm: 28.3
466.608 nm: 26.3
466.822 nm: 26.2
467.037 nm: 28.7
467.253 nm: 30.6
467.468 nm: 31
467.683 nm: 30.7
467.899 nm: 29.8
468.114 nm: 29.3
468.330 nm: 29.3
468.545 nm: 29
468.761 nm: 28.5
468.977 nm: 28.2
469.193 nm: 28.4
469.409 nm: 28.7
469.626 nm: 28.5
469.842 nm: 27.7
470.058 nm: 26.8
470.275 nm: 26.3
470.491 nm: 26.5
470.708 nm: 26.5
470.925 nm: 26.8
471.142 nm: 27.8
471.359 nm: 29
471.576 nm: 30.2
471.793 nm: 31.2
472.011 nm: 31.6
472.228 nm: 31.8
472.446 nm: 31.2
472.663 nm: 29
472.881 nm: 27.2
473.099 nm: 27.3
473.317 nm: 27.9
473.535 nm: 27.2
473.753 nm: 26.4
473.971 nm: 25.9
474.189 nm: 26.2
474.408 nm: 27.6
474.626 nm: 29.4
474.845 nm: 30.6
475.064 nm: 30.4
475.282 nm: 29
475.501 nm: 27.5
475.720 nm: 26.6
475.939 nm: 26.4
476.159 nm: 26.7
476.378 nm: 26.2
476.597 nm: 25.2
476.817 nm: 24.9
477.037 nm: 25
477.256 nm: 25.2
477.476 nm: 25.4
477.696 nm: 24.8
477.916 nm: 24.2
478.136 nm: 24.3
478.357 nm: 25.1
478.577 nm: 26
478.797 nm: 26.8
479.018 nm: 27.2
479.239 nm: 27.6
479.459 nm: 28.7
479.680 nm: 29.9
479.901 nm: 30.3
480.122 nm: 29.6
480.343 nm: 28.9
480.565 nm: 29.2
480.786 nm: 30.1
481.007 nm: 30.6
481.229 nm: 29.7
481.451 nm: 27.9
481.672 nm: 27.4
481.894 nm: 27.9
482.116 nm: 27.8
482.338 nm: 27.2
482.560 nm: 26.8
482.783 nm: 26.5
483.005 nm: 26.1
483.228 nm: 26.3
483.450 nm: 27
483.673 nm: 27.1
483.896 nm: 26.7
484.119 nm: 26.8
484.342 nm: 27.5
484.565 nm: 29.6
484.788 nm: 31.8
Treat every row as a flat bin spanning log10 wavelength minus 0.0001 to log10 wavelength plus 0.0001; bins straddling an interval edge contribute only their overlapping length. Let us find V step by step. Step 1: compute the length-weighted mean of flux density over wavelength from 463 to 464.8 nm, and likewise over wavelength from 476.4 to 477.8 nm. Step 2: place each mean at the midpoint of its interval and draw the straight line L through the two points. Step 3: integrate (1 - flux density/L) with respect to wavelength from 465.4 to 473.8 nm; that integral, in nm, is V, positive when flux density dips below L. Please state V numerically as -0.375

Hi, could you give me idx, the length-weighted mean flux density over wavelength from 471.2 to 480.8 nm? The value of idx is 27.7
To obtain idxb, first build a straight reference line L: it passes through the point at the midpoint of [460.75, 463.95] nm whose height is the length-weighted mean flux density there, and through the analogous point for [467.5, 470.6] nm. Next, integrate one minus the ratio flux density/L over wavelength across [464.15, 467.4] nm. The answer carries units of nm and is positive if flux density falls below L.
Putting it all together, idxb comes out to 0.06 nm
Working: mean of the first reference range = 30.4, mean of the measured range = 28.9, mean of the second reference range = 28.5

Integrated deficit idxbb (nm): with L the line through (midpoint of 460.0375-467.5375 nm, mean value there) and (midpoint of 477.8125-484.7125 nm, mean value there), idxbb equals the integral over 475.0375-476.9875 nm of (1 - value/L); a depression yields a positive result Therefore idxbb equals 0.10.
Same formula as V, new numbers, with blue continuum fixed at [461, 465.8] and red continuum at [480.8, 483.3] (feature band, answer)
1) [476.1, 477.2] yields 0.11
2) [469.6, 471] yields 0.10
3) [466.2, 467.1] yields 0.05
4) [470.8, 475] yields 0.01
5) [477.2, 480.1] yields 0.15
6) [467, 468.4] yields -0.04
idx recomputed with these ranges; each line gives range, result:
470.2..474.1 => 28.3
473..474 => 27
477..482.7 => 27.5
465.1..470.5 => 28.8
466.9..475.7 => 28.6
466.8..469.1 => 29.3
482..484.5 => 26.9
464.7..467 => 28.7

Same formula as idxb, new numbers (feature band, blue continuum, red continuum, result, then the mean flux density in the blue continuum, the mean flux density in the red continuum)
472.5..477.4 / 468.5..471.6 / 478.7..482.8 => 0.16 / 27.8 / 28.5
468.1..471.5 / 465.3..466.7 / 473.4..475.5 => 0.09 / 29.2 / 28.1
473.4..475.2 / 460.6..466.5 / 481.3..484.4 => 0.02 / 29.9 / 27.1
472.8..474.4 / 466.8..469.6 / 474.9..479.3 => 0.03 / 29.2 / 26.3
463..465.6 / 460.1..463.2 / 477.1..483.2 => 0.08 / 30.4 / 27.4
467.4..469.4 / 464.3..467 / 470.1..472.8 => -0.03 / 28.7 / 28.9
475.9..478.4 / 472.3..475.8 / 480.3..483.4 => 0.25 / 28.1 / 28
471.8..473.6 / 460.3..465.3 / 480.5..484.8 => -0.03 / 29.9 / 27.9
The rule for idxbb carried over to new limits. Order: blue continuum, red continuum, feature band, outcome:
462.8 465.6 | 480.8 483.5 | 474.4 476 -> -0.02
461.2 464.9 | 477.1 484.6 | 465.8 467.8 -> -0.01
